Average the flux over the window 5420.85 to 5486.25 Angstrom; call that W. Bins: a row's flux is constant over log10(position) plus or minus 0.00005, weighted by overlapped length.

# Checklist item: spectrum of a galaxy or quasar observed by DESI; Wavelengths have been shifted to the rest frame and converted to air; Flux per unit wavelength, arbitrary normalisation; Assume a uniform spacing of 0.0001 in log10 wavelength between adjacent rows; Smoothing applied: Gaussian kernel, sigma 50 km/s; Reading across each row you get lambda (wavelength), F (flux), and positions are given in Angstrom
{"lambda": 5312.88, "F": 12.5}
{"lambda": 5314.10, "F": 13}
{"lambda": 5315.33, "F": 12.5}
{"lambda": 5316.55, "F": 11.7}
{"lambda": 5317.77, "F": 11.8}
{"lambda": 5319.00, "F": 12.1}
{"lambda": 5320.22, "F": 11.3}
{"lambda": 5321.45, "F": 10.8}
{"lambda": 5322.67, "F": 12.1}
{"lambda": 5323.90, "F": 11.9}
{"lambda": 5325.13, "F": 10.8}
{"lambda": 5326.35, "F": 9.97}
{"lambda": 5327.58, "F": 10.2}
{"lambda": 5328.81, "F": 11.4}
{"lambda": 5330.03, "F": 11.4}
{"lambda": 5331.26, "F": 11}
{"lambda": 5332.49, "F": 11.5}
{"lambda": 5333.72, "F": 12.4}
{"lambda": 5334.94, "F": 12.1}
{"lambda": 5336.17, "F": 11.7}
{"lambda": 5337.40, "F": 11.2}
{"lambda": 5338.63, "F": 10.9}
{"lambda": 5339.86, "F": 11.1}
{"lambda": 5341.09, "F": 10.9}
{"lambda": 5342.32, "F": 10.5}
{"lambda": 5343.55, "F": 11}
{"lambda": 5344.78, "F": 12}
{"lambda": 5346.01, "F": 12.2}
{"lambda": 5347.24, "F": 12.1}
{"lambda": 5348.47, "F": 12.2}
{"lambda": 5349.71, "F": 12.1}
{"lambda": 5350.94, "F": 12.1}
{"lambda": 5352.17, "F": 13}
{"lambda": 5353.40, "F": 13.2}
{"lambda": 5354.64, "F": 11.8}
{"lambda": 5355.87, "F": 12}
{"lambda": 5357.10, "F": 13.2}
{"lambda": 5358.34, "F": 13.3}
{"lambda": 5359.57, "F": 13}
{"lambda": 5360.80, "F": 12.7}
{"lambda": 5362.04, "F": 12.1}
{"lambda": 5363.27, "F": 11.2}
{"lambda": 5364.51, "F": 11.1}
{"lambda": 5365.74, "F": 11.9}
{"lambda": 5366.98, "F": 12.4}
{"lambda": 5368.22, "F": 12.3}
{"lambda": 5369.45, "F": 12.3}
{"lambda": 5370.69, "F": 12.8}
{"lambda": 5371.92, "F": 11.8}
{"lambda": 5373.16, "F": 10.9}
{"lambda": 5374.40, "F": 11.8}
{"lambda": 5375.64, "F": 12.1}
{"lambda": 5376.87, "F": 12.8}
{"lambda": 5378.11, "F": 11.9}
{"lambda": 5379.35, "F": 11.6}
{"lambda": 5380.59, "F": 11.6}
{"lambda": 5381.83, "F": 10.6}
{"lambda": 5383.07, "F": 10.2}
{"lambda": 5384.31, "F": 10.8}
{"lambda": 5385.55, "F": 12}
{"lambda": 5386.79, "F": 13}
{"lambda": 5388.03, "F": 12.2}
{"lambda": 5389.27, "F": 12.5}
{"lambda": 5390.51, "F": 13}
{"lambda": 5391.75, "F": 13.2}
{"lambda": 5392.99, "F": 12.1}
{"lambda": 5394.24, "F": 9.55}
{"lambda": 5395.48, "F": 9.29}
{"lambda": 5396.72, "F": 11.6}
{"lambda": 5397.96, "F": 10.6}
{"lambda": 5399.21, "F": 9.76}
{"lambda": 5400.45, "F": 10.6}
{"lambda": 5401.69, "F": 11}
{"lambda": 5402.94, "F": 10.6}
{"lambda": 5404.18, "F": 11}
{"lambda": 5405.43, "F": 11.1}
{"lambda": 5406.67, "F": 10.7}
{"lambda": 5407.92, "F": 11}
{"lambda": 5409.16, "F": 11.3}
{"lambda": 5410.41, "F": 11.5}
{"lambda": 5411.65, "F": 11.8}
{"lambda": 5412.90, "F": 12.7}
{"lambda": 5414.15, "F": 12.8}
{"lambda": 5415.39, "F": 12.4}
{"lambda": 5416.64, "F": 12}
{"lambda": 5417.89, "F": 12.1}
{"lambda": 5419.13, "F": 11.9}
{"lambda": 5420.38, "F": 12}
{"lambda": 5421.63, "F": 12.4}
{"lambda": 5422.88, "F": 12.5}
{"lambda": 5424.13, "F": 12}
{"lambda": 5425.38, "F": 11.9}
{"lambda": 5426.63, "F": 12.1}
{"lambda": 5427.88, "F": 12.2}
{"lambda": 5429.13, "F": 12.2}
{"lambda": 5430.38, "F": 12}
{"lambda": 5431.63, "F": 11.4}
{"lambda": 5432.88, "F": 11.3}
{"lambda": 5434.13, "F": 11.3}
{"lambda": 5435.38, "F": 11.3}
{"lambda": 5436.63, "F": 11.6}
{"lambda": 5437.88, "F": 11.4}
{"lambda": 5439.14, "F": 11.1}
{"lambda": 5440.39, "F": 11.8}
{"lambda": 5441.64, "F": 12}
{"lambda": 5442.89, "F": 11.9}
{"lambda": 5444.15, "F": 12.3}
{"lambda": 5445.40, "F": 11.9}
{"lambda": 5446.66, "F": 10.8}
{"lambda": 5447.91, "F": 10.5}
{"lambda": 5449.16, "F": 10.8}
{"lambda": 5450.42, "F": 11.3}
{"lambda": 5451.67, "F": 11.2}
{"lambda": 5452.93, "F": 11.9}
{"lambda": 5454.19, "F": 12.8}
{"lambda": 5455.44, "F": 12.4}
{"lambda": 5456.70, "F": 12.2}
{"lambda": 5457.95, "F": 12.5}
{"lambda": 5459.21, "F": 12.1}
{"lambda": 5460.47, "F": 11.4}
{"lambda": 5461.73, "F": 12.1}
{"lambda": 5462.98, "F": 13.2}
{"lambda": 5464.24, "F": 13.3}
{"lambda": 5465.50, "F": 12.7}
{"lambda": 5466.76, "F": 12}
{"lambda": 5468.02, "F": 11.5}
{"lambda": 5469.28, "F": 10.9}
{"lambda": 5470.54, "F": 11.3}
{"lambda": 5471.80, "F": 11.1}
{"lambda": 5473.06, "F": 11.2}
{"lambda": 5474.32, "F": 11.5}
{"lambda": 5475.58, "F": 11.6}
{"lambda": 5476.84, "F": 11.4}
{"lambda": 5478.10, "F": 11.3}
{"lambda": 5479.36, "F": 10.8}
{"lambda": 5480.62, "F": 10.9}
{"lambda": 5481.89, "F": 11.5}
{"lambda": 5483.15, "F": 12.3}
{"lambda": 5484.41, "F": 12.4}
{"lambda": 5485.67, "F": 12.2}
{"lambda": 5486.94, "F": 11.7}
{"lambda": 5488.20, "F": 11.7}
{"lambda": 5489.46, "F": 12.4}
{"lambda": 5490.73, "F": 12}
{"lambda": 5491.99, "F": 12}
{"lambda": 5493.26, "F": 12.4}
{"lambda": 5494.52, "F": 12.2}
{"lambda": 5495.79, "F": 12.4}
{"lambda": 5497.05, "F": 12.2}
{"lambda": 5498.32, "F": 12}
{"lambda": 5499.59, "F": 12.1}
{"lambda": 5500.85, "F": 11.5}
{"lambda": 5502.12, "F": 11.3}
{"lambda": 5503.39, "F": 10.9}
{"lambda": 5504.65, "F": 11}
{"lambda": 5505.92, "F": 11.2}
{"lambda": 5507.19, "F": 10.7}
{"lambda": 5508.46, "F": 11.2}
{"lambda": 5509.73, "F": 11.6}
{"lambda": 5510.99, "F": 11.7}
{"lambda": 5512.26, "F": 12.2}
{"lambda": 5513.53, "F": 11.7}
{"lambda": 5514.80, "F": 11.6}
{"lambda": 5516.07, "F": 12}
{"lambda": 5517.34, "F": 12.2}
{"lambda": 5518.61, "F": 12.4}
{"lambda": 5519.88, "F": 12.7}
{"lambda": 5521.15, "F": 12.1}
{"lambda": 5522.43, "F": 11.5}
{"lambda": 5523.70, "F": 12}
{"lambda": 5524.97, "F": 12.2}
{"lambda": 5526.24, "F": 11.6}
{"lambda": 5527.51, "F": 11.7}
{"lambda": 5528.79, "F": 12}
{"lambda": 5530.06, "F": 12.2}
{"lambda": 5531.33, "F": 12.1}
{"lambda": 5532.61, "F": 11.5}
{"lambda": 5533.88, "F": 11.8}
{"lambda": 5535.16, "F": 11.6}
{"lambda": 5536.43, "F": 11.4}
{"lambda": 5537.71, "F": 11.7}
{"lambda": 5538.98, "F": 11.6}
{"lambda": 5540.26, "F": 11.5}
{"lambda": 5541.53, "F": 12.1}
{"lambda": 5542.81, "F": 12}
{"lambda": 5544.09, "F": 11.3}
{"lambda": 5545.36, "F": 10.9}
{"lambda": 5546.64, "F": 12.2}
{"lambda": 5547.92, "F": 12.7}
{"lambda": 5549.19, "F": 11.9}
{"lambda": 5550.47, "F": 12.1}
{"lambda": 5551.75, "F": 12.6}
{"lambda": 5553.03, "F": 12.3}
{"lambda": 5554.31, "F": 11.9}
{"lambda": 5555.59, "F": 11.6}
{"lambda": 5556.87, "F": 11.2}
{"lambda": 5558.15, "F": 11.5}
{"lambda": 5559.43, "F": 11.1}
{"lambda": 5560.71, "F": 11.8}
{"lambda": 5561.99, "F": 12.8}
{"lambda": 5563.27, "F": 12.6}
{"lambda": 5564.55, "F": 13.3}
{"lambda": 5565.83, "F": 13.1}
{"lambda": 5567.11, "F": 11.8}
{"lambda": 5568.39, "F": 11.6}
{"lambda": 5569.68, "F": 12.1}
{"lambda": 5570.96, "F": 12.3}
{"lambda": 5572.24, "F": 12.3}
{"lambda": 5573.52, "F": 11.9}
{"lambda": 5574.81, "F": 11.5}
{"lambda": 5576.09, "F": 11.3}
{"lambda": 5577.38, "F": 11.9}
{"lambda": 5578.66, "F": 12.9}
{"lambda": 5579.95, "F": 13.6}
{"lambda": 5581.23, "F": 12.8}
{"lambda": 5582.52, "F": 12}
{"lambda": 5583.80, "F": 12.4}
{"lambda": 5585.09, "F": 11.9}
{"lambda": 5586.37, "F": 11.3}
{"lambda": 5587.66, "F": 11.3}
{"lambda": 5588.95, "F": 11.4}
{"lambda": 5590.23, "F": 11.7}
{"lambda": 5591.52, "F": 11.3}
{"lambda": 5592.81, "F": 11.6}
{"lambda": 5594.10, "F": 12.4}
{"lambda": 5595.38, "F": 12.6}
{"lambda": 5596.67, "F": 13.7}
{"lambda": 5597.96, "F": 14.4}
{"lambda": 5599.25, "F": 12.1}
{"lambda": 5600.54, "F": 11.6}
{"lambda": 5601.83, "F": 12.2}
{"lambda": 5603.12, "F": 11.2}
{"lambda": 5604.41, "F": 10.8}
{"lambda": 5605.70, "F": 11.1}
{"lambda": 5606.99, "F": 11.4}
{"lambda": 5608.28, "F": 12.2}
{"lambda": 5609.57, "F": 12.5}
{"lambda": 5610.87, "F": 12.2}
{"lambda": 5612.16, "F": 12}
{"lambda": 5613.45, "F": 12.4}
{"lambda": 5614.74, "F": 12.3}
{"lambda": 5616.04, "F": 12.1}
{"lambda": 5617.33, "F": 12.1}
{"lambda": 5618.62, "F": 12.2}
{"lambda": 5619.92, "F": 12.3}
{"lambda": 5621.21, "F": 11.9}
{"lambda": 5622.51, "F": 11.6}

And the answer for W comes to 11.8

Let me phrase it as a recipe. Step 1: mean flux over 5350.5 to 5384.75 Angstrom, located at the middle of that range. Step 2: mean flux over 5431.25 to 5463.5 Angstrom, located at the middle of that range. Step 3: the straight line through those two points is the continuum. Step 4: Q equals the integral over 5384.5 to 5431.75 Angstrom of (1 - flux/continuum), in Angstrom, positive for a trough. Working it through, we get 0.73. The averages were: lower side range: 12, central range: 11.7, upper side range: 11.7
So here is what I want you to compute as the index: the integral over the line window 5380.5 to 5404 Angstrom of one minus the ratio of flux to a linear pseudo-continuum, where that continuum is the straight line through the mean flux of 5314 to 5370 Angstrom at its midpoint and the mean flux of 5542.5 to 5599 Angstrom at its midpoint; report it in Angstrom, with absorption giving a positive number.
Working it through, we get 1.2 Angstrom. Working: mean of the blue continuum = 11.8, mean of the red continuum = 12.1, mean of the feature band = 11.3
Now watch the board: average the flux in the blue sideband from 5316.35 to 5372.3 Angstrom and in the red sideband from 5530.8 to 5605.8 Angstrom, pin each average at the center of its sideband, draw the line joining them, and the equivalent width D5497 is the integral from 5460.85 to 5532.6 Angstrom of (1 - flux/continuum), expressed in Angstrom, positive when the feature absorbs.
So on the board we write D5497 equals 0.7 Angstrom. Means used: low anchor 11.8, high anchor 12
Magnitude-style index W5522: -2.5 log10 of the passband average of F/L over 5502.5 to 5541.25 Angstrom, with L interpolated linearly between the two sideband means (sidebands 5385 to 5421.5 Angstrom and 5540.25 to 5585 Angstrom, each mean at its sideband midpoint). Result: 0.02 mag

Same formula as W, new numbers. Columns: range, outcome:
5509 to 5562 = 11.9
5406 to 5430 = 12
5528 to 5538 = 11.8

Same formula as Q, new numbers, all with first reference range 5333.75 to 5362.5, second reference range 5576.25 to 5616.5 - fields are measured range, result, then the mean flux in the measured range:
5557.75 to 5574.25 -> -0.1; 12.2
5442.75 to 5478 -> 0.8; 11.8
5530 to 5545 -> 0.5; 11.7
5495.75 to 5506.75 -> 0.5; 11.6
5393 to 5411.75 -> 2.0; 10.8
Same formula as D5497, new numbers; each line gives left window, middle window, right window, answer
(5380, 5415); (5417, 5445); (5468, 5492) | -1.0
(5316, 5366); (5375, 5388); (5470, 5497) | 0.1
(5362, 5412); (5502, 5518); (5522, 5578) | 0.4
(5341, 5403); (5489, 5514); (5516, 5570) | 0.4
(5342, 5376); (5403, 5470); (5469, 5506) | 0.2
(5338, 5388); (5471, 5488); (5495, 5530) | 0.4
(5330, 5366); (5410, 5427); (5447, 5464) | -0.4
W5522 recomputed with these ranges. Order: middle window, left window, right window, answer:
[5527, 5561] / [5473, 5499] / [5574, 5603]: 0.02 mag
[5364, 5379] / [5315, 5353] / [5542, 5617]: -0.04 mag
